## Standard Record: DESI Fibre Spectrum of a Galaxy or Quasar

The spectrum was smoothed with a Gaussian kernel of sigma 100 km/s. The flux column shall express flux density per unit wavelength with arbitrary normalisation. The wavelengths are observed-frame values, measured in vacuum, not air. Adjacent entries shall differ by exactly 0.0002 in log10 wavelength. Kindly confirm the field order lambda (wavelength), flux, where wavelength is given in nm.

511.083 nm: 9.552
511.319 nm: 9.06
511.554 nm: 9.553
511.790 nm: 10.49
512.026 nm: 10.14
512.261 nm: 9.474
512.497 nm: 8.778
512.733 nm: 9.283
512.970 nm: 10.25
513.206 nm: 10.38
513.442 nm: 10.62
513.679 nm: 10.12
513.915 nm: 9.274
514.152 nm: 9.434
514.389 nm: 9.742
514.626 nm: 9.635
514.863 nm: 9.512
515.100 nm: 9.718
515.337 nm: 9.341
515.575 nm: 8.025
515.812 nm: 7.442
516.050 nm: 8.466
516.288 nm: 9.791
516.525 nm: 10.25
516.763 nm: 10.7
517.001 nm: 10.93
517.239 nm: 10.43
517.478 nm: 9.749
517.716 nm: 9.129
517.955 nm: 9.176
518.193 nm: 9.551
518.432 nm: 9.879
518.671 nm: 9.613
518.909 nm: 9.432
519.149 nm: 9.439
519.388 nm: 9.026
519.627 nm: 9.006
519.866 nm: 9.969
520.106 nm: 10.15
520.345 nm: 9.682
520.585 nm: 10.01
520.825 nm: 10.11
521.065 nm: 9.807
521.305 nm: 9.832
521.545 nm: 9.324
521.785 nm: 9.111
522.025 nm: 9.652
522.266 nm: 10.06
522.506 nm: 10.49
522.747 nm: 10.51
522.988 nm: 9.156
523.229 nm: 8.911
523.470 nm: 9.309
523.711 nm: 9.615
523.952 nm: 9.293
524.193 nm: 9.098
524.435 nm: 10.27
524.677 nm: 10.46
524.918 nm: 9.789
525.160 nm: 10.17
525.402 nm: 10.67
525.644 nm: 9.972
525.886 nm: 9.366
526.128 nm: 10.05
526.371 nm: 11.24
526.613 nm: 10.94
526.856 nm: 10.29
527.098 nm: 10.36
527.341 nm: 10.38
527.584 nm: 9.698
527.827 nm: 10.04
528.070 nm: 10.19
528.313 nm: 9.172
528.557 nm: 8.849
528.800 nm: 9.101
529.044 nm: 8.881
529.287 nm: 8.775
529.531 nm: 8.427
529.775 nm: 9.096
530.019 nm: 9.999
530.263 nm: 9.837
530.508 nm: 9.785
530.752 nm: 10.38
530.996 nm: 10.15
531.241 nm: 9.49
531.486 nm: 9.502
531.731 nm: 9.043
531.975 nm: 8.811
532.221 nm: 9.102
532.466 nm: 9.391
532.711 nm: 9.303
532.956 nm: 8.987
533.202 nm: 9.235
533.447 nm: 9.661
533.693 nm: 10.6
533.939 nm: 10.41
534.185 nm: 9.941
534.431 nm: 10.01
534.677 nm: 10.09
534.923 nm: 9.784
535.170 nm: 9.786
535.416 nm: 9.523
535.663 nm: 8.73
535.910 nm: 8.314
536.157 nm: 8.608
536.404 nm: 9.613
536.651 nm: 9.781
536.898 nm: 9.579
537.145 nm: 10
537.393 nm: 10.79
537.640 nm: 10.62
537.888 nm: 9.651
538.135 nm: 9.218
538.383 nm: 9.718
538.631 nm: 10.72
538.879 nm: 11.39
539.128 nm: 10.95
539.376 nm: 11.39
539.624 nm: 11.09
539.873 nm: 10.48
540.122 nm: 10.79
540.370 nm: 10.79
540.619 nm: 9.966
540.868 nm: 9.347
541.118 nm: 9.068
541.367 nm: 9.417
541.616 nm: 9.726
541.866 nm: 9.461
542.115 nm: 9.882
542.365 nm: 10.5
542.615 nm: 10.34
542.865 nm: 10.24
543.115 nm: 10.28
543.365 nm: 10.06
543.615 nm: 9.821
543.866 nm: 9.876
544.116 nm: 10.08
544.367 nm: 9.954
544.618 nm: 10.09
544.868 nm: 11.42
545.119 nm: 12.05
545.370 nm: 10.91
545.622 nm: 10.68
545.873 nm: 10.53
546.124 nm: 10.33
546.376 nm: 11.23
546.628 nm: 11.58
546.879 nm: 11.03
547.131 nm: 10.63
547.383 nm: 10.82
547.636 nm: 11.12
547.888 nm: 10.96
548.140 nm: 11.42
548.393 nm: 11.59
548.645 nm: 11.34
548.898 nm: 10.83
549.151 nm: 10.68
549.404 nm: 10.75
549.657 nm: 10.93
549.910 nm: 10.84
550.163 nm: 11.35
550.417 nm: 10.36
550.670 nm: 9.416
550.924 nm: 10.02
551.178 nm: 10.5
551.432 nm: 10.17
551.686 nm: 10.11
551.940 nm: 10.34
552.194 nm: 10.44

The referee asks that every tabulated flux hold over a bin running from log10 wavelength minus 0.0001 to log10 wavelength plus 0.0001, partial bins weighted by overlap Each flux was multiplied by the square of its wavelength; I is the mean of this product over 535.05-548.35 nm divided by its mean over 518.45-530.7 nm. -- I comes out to 1.13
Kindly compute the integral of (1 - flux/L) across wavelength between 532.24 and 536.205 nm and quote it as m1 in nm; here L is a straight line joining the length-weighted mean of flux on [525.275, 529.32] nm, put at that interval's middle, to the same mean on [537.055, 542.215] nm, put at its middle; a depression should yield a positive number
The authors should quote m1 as 0.22 nm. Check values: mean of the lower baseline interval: 9.91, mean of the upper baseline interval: 10.2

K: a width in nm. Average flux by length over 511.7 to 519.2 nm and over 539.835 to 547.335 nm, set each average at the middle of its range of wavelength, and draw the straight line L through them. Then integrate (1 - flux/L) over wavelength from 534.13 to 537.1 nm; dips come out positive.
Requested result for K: 0.20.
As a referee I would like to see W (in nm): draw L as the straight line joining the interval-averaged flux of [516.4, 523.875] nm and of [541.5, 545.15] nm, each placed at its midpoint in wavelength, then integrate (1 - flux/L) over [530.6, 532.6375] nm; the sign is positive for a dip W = 0.10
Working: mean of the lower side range 9.74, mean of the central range 9.48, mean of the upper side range 10.2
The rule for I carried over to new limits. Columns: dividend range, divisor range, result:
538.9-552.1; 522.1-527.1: 1.14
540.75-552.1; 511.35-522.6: 1.21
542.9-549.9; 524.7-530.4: 1.18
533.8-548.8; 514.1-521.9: 1.18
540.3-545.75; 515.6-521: 1.16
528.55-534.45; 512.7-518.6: 1.04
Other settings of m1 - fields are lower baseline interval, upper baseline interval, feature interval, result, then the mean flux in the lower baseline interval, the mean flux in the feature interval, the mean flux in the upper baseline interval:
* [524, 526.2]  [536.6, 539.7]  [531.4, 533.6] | 0.207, 9.96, 9.24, 10.4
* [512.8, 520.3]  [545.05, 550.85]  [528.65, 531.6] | 0.212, 9.62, 9.45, 10.9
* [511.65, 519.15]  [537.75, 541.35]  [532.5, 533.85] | 0.074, 9.63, 9.57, 10.3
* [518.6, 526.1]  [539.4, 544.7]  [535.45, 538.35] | 0.130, 9.73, 9.54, 10.1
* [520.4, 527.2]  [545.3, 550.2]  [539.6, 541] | 0.038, 9.92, 10.3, 11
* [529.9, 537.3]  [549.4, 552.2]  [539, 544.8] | -0.106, 9.59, 10.2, 10.4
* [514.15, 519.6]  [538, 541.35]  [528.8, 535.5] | 0.343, 9.49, 9.55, 10.3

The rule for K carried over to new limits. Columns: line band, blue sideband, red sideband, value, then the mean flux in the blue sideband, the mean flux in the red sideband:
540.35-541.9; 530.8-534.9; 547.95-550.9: 0.09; 9.63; 10.8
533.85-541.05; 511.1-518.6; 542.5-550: 0.28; 9.62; 10.7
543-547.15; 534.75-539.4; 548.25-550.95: -0.07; 9.87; 10.8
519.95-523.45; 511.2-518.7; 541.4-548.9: 0.03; 9.62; 10.6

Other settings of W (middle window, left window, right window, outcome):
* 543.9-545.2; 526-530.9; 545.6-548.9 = 0.028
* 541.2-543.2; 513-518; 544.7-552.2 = 0.120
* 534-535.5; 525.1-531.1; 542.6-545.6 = 0.029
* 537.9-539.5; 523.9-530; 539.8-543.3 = -0.085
